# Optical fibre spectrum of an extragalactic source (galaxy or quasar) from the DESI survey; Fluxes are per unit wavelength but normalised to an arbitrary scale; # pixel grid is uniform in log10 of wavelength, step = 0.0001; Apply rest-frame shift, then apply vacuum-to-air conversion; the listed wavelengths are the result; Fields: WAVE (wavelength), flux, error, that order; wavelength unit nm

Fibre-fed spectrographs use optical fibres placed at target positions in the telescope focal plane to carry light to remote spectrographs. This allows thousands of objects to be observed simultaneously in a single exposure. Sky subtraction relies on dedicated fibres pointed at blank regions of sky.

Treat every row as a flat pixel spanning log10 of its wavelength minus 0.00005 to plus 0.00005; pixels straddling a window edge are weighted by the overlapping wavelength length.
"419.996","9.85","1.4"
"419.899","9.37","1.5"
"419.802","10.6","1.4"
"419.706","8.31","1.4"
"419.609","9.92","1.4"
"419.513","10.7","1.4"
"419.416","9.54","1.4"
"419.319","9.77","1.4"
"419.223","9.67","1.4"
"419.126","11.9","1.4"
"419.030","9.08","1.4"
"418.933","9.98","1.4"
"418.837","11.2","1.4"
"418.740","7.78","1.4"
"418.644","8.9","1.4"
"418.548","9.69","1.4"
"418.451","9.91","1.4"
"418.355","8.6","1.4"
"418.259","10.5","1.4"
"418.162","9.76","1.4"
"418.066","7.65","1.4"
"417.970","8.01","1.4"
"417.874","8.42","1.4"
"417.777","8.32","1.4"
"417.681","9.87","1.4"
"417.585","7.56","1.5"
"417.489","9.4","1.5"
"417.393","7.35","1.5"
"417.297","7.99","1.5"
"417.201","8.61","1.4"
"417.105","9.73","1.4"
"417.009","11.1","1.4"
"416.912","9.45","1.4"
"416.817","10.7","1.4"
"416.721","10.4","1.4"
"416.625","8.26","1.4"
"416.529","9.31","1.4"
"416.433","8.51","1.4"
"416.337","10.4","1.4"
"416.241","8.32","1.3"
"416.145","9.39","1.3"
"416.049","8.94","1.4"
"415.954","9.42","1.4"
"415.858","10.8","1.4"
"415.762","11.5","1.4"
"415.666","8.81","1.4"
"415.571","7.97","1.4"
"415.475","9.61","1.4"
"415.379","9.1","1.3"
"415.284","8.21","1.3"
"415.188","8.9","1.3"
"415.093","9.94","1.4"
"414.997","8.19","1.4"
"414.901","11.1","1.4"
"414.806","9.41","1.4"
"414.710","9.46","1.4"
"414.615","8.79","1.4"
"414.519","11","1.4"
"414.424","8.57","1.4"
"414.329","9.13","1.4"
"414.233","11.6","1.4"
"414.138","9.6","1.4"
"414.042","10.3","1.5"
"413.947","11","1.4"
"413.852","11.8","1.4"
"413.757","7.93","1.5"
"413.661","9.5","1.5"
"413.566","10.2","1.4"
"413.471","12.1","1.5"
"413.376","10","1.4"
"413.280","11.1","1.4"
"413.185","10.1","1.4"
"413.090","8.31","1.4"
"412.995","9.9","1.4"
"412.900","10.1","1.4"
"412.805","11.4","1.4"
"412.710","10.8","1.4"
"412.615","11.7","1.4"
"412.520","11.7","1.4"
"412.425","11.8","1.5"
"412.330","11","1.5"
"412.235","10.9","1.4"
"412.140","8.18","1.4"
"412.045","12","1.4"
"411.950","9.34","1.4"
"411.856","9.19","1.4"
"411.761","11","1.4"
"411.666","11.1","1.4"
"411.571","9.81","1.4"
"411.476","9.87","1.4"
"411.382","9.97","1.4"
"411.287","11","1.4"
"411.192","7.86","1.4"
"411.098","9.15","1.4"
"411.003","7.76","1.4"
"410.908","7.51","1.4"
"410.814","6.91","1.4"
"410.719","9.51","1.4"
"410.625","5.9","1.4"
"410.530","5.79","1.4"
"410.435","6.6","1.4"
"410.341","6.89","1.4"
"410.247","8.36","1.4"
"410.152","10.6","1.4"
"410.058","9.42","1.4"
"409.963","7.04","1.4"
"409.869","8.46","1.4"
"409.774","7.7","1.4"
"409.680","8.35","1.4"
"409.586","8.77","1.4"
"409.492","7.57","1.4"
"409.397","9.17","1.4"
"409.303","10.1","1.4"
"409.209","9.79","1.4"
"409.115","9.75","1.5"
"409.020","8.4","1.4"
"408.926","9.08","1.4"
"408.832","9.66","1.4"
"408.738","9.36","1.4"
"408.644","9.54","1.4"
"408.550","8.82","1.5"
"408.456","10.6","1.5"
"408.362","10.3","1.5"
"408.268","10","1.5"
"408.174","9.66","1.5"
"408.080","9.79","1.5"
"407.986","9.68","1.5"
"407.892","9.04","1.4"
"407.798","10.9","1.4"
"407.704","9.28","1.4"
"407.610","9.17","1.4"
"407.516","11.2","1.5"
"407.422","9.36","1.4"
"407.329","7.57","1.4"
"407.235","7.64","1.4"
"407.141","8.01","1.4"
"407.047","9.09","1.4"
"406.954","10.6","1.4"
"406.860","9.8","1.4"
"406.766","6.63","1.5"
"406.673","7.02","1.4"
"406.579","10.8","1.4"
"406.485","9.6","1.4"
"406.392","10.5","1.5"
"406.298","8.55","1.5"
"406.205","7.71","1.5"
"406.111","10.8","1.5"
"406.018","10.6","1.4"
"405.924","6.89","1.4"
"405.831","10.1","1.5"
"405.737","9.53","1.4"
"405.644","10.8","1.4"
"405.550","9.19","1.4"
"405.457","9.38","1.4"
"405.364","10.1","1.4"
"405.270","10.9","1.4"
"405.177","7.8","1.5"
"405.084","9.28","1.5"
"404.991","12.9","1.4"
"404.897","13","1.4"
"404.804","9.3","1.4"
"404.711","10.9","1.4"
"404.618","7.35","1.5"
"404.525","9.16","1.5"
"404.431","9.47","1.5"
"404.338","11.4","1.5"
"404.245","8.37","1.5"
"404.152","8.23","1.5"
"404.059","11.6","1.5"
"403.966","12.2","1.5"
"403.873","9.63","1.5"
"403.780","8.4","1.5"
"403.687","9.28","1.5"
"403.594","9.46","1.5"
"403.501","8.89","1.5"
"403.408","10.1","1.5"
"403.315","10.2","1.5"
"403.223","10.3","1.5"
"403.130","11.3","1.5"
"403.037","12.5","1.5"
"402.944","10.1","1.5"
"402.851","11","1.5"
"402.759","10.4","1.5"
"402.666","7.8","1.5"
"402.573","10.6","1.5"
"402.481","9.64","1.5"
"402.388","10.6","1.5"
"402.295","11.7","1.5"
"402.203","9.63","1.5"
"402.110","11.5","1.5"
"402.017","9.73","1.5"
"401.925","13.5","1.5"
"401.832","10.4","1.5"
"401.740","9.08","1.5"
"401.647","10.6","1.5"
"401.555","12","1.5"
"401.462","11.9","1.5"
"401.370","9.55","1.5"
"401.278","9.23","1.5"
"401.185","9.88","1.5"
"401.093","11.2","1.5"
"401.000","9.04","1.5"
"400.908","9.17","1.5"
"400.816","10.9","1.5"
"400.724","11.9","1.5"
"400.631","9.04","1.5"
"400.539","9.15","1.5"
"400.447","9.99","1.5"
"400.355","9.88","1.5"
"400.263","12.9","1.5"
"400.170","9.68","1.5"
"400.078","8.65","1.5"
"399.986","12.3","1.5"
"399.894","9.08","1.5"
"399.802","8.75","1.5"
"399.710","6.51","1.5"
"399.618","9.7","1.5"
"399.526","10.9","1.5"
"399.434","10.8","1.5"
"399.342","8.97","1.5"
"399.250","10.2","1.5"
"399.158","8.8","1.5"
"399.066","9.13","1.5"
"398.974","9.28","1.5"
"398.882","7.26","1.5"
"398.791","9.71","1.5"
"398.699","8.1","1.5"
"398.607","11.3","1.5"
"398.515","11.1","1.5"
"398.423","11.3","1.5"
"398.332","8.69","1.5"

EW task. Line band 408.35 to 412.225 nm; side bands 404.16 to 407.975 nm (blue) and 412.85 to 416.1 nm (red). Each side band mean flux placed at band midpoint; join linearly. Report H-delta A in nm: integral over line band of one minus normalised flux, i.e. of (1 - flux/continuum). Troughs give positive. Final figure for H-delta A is 0.28 nm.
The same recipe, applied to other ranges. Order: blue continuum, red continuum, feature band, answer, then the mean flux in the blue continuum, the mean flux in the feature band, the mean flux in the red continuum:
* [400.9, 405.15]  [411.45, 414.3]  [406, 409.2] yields 0.301 nm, 10.2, 9.36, 10.4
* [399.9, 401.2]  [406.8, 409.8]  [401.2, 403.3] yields -0.114 nm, 10.2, 10.6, 9.3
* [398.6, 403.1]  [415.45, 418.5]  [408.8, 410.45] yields 0.158 nm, 10.1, 8.68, 9.2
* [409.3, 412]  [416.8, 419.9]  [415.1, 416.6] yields -0.026 nm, 8.63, 9.28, 9.36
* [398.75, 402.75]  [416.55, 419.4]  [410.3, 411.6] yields 0.193 nm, 10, 8.17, 9.3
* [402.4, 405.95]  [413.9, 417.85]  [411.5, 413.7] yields -0.213 nm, 9.96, 10.5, 9.41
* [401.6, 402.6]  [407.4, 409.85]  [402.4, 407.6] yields 0.210 nm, 10.6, 9.69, 9.41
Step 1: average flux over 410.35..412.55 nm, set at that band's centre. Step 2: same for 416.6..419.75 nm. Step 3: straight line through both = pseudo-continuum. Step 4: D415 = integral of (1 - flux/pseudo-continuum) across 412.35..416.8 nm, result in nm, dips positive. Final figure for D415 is -0.29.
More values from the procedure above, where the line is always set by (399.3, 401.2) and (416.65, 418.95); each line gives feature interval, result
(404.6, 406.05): -0.03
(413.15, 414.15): -0.11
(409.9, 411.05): 0.22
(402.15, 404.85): -0.05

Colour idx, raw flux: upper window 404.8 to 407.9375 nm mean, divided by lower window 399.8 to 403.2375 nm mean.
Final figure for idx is 0.9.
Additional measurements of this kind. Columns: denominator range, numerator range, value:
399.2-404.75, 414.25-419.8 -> 0.93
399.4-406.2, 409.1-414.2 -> 0.94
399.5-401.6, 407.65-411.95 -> 0.90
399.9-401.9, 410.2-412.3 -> 0.86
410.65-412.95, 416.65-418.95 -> 0.92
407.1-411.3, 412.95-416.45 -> 1.10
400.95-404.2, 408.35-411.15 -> 0.83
